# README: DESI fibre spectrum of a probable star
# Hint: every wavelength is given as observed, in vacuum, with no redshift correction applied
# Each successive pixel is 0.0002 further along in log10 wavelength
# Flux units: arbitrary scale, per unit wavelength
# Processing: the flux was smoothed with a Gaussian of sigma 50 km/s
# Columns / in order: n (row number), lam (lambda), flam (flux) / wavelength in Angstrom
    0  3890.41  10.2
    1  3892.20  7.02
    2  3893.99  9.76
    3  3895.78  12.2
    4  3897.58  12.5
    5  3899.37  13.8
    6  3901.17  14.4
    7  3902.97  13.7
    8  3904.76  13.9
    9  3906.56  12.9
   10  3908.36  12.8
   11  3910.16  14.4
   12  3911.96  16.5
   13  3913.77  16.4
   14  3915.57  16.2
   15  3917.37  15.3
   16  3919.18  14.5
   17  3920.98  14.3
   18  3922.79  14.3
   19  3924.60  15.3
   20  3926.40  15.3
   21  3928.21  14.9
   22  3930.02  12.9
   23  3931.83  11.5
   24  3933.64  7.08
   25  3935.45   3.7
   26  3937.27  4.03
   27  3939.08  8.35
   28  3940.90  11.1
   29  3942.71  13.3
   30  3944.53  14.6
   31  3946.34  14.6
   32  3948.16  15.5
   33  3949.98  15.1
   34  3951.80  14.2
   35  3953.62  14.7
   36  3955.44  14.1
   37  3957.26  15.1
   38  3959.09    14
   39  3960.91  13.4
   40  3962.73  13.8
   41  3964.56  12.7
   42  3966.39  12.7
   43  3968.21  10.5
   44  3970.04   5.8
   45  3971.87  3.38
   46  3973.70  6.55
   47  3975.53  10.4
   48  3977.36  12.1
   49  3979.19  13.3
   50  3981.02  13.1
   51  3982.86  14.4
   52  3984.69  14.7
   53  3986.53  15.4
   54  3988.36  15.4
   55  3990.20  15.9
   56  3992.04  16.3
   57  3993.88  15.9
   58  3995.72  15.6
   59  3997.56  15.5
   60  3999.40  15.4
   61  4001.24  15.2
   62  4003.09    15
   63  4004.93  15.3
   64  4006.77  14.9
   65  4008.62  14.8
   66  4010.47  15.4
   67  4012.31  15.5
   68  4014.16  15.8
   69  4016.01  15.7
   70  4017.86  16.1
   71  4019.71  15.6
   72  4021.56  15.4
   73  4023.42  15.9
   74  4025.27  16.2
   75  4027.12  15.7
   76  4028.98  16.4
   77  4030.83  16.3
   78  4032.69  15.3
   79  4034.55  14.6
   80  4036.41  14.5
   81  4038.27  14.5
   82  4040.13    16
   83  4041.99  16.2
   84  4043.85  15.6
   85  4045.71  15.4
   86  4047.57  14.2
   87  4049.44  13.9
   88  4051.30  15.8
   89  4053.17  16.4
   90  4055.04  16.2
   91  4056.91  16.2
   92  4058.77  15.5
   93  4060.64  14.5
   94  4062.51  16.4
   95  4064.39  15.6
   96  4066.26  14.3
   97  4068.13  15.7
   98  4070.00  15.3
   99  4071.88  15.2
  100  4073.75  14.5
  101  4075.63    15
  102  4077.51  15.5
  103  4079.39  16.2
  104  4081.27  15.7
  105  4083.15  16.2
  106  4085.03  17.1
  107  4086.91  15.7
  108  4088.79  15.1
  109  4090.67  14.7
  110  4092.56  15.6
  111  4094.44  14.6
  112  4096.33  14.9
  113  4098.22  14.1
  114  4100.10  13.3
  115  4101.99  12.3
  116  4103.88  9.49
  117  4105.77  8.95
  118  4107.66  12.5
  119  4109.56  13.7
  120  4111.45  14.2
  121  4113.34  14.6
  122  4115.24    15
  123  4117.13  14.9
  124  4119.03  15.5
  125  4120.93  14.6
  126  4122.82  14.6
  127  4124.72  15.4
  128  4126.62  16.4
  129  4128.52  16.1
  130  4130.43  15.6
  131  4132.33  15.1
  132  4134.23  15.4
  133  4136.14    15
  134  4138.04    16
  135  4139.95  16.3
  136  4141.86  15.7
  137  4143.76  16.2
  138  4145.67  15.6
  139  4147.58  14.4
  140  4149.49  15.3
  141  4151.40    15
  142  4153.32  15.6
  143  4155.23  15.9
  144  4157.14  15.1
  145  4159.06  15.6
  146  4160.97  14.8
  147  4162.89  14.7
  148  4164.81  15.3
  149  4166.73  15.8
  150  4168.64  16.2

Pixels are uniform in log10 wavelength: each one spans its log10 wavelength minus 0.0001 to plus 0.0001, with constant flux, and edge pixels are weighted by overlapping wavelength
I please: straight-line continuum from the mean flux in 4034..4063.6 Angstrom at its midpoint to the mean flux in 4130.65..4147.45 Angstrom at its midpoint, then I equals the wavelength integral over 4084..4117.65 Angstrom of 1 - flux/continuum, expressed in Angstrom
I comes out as 3.44 Angstrom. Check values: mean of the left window 15.4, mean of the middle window 13.9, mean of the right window 15.6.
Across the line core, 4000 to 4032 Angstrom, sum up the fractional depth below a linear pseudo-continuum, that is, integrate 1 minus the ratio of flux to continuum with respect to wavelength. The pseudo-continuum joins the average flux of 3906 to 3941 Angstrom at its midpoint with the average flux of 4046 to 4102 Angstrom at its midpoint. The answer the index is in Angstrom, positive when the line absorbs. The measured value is -3.1 Angstrom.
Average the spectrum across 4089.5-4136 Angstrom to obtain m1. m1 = 14.2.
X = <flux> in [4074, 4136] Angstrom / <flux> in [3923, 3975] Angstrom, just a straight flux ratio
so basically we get 1.2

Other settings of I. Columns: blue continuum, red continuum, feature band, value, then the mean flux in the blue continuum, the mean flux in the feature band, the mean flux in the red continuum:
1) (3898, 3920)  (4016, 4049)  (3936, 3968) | 4.33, 14.5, 12.9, 15.5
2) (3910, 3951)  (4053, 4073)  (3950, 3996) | 2.87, 13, 12.9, 15.5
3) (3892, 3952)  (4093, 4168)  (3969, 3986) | 3.63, 12.9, 10.5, 14.7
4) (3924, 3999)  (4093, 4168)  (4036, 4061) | -3.09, 12.6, 15.4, 14.7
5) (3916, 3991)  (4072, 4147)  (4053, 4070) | -1.81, 12.5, 15.6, 14.8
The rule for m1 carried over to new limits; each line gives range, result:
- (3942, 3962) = 14.4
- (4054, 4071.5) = 15.5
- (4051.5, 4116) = 14.7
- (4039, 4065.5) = 15.5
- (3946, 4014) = 13.7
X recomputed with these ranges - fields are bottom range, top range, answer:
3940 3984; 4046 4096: 1.24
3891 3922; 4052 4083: 1.15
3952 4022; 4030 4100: 1.11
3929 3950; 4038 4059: 1.43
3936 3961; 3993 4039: 1.20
